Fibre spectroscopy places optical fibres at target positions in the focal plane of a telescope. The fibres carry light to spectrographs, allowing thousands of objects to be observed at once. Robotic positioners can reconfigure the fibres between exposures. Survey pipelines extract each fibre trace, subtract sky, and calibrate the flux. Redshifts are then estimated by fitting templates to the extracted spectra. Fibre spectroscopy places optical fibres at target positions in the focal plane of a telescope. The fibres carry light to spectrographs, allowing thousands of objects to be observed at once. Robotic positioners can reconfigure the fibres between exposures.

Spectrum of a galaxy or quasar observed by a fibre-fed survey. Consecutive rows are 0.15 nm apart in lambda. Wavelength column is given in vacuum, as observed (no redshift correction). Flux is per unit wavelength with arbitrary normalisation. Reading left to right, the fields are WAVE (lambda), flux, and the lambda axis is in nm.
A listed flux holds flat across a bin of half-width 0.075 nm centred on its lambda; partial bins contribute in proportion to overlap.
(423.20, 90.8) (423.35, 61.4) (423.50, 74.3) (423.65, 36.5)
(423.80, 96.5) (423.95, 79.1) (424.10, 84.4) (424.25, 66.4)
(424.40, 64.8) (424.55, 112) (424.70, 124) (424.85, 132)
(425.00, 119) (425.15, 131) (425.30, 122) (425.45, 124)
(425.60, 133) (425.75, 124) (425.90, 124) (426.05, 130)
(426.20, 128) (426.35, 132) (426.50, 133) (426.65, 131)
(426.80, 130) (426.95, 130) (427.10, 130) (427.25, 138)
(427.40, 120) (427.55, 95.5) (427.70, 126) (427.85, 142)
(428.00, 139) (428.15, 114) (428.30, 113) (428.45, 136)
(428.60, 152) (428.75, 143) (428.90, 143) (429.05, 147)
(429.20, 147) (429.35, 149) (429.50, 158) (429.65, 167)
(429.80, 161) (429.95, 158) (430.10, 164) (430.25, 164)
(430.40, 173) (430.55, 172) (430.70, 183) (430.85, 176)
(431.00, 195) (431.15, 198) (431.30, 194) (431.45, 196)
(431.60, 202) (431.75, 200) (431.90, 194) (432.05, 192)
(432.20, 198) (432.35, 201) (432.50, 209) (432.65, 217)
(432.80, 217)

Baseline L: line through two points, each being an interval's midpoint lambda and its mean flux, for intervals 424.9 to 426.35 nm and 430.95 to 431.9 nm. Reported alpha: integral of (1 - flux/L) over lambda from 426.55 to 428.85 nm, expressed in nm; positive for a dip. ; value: 0.34 nm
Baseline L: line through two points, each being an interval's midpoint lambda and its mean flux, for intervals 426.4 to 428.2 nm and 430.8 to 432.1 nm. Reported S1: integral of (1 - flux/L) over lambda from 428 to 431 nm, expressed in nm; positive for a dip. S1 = 0.17 nm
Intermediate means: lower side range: 128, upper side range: 194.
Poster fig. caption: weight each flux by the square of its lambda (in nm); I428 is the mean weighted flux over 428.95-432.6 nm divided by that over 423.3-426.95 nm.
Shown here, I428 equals 1.69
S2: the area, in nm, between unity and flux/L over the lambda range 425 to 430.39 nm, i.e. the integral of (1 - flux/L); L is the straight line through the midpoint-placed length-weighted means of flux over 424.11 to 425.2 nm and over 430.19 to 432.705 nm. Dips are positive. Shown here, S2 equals 0.23 nm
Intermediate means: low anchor 105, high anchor 192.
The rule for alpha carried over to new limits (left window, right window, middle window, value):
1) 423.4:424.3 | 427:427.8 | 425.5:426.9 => -0.31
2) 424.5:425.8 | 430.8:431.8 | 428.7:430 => 0.15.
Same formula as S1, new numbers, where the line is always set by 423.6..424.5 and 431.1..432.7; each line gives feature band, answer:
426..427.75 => -0.13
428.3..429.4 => 0.06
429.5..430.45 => 0.03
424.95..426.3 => -0.38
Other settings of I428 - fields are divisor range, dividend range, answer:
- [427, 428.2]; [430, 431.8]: 1.49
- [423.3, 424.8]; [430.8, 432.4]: 2.49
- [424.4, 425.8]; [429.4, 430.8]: 1.40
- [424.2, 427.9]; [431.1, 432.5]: 1.67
